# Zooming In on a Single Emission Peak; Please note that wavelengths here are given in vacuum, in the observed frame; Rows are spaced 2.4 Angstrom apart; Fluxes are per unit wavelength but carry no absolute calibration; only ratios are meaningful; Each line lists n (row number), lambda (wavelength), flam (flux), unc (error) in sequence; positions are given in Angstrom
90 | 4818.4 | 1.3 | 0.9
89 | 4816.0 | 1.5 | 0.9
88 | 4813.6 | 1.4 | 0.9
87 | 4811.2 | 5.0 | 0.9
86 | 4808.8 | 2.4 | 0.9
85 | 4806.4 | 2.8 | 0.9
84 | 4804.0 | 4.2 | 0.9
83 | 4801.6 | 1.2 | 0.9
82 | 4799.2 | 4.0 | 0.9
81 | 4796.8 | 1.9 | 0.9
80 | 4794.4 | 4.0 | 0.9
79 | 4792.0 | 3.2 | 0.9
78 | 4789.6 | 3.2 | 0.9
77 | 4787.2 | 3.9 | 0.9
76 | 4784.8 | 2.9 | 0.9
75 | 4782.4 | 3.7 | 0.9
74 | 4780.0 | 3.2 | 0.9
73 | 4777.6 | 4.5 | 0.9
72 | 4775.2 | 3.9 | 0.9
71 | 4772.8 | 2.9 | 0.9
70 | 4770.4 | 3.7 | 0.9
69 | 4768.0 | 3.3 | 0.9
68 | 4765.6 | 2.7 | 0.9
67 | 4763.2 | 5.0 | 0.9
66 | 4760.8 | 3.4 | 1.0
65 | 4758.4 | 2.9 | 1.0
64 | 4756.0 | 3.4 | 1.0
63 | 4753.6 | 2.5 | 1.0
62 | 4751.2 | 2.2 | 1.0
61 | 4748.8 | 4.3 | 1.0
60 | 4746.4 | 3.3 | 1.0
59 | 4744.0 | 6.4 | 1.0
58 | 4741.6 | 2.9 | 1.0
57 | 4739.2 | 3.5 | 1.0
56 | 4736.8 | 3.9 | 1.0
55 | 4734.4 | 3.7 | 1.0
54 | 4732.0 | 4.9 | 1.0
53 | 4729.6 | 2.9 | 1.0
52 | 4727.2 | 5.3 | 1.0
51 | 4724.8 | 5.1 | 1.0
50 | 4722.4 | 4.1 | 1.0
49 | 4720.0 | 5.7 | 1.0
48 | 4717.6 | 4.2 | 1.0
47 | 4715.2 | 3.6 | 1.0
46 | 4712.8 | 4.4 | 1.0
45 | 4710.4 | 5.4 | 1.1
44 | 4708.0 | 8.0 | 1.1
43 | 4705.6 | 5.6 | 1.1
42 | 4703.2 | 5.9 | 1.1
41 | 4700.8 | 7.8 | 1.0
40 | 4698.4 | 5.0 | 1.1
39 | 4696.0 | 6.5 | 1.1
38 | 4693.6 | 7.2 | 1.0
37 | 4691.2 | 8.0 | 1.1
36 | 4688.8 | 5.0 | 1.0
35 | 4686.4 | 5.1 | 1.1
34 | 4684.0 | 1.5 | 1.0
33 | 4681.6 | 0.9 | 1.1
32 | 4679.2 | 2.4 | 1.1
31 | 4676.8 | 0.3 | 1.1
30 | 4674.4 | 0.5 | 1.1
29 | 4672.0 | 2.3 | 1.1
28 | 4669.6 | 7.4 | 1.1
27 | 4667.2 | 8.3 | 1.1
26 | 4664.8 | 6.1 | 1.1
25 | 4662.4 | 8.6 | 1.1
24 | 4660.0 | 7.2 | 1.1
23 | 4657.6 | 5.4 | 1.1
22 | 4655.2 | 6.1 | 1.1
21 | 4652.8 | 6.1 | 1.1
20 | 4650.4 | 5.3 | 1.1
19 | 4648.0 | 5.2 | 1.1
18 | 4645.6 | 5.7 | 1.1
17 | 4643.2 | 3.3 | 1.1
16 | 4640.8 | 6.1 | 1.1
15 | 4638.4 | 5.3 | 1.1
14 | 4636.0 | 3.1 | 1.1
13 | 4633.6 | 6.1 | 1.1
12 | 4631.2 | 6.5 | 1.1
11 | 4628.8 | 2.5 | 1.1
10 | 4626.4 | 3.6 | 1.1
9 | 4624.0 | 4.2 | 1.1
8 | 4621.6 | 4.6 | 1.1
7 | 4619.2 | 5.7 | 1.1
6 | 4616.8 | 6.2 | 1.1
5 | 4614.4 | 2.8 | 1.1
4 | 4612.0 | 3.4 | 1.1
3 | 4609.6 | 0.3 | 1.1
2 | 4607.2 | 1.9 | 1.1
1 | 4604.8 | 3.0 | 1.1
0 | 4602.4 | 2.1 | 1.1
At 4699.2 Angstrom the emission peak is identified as C IV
